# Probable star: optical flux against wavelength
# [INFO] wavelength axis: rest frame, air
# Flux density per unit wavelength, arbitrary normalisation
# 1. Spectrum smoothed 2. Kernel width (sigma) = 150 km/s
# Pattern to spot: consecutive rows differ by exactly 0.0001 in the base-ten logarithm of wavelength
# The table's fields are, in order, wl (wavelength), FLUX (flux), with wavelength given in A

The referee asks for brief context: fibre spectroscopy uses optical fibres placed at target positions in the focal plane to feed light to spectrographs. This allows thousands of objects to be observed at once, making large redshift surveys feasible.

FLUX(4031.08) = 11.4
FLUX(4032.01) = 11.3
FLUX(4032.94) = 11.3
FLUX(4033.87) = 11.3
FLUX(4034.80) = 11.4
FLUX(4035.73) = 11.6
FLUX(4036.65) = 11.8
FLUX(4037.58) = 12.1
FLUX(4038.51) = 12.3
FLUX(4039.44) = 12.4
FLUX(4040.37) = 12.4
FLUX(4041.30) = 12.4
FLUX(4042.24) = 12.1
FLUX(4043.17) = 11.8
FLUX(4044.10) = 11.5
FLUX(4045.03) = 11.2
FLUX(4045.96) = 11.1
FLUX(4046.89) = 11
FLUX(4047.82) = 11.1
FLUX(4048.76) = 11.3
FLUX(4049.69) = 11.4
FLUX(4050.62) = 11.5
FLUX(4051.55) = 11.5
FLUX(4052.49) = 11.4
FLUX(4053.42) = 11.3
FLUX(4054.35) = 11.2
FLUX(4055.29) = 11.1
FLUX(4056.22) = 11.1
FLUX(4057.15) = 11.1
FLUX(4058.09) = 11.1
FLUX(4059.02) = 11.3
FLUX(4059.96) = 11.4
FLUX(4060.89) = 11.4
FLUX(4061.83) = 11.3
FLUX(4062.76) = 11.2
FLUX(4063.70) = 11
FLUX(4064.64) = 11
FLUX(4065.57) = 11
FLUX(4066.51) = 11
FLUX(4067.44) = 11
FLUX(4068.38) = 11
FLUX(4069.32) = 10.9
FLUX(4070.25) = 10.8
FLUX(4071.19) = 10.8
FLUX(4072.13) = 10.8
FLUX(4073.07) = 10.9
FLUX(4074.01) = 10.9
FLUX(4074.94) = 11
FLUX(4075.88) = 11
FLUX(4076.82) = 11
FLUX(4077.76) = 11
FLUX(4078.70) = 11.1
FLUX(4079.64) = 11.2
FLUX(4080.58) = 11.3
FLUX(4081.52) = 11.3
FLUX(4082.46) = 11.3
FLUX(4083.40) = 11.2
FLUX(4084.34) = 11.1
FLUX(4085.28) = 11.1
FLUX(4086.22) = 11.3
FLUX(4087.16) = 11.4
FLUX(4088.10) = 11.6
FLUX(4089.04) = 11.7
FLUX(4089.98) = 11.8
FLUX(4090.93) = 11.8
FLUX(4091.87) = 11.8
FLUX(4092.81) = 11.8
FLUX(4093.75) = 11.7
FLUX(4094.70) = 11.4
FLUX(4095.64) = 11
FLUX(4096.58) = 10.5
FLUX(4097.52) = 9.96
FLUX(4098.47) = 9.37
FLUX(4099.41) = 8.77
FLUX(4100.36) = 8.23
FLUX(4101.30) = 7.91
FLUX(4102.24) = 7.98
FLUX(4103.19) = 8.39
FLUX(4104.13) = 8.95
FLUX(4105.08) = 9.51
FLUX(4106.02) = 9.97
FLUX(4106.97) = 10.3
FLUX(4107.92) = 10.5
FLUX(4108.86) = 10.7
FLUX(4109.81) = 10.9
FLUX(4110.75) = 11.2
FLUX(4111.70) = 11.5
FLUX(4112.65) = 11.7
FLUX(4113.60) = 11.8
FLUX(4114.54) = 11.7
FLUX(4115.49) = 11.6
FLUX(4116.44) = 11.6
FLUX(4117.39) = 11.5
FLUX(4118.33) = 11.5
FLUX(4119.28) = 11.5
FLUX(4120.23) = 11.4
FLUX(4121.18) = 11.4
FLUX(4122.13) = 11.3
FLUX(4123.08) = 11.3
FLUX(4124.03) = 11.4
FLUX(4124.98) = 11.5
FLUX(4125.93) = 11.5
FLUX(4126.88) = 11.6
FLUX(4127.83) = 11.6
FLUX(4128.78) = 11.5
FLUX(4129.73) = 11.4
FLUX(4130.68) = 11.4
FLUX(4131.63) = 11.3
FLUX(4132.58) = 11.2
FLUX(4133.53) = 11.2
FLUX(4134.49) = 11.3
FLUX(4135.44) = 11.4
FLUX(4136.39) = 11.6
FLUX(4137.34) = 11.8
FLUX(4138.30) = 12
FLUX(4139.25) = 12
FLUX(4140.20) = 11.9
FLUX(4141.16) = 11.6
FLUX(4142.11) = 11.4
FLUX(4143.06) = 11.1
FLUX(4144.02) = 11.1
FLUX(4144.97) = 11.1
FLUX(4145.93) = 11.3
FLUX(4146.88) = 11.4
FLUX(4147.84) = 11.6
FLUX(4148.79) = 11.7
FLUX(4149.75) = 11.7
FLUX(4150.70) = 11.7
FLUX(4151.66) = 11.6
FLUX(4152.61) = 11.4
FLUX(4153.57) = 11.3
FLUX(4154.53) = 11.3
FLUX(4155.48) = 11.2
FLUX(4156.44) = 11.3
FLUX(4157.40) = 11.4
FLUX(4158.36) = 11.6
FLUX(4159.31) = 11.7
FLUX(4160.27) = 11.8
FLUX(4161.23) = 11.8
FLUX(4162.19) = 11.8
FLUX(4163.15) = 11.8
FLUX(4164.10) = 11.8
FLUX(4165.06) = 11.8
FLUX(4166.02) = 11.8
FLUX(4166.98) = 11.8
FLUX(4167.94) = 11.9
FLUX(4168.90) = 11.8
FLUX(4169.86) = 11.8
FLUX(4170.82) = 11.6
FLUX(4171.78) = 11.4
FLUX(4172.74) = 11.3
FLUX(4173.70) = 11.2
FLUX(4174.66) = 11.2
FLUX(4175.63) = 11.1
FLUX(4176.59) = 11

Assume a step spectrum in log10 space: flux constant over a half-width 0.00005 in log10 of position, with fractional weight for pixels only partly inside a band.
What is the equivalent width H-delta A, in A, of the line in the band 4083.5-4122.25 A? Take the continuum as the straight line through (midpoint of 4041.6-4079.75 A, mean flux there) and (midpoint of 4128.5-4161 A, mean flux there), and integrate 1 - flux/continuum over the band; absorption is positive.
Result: 1.9 A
